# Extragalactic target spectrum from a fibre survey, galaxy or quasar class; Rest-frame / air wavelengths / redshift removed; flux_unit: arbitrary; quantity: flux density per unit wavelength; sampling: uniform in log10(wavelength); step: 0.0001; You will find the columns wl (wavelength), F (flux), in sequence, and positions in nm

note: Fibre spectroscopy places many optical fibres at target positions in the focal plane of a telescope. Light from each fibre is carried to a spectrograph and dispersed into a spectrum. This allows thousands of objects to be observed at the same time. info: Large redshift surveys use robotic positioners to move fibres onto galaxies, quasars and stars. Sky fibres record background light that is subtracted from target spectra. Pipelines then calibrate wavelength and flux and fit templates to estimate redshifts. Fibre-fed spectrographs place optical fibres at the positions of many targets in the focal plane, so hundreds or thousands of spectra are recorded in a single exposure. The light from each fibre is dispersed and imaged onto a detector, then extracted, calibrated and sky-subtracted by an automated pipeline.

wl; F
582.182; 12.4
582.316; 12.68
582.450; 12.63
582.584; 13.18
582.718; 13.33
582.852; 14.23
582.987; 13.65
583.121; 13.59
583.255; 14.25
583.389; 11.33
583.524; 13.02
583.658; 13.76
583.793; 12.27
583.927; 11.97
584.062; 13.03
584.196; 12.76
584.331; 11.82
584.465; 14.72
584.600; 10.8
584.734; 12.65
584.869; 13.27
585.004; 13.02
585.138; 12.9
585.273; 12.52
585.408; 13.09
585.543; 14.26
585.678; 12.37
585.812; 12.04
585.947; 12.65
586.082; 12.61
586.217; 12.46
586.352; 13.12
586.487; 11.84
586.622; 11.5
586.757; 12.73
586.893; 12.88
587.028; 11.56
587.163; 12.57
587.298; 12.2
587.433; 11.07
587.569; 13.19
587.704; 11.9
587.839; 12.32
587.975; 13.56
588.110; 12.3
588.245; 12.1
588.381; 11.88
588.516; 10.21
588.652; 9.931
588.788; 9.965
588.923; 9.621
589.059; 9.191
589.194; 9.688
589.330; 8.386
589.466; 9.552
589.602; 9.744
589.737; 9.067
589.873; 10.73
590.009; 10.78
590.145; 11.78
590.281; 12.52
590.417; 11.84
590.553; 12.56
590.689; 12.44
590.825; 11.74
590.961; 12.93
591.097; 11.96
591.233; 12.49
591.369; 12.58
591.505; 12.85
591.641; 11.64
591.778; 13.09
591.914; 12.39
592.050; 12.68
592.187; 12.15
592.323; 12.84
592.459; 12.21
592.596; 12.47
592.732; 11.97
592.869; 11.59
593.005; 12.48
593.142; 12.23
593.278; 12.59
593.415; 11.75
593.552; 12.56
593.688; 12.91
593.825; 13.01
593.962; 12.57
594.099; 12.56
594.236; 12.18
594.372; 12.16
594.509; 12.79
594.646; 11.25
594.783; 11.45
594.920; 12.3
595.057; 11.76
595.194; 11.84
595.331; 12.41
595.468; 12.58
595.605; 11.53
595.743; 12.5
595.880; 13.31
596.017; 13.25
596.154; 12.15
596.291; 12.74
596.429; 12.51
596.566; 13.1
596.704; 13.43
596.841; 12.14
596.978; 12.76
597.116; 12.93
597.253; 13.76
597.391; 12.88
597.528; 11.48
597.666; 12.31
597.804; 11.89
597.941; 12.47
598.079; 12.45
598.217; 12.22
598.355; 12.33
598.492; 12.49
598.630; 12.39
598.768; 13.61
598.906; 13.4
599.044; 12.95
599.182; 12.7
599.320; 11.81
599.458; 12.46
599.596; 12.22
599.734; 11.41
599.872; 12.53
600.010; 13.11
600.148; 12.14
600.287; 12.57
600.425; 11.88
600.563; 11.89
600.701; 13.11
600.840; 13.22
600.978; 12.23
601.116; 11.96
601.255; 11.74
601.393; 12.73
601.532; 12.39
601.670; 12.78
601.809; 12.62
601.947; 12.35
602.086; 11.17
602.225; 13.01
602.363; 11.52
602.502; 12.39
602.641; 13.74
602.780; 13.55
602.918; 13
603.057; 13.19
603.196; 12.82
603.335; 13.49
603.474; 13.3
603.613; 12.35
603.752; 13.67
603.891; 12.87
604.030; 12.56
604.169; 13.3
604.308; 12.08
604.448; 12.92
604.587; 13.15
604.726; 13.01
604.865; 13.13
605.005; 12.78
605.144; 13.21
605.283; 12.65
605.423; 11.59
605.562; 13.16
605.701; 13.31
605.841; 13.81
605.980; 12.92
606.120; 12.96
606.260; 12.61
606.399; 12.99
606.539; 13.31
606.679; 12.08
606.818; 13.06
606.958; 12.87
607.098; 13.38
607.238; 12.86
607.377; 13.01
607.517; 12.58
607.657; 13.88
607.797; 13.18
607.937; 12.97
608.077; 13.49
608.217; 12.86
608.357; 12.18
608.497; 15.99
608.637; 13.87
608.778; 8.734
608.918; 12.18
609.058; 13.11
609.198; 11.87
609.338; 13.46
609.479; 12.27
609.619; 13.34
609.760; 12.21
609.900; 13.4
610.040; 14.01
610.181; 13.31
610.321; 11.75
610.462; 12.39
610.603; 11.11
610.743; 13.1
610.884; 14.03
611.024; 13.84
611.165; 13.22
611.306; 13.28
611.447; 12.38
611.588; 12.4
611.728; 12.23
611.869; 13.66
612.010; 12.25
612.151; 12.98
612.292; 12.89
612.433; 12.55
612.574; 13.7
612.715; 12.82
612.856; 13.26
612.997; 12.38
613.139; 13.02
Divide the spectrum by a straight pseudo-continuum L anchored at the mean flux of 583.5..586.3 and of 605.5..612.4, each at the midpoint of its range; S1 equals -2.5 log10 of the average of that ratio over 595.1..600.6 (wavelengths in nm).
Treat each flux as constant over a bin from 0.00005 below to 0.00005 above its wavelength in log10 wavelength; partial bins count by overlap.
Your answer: 0.03 mag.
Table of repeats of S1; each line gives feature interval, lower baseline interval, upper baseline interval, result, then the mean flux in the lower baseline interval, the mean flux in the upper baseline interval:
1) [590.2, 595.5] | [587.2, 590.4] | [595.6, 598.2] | -0.047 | 11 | 12.6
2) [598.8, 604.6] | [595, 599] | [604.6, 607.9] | 0.013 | 12.6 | 13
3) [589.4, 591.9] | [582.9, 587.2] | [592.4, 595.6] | 0.064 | 12.7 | 12.2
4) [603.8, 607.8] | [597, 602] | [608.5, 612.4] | -0.025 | 12.5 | 12.8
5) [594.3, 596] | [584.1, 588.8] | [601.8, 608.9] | 0.035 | 12.3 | 12.9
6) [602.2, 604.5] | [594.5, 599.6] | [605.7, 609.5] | -0.015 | 12.5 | 12.9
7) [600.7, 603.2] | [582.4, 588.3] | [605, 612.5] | 0.021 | 12.7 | 12.9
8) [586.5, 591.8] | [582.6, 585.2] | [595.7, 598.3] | 0.120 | 13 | 12.6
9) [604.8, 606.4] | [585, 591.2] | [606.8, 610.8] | -0.022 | 11.7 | 12.8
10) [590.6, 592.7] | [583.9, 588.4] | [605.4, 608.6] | 0.022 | 12.5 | 13.1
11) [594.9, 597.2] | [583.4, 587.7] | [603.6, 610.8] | 0.013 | 12.6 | 12.9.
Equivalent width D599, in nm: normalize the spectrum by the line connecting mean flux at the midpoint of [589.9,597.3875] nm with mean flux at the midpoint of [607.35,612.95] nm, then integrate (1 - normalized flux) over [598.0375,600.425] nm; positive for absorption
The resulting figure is 0.01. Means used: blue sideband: 12.4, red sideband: 12.9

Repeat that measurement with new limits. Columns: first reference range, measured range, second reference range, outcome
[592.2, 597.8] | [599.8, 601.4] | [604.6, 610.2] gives 0.031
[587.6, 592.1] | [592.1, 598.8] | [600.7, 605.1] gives -0.246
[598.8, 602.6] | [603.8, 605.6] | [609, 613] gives -0.031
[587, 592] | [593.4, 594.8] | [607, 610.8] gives -0.065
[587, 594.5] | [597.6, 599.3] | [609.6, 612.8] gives -0.052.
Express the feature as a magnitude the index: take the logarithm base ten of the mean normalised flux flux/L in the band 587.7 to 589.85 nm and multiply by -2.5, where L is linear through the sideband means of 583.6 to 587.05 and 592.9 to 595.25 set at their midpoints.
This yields 0.18 mag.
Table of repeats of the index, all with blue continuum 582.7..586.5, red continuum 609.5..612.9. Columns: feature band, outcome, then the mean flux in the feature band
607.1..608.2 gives -0.02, 13.1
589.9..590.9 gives 0.09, 11.9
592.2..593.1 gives 0.05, 12.3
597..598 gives 0.03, 12.5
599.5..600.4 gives 0.05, 12.3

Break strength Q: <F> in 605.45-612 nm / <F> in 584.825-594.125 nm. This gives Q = 1.08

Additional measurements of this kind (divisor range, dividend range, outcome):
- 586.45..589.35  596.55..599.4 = 1.10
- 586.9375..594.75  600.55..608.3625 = 1.09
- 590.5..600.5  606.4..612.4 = 1.04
